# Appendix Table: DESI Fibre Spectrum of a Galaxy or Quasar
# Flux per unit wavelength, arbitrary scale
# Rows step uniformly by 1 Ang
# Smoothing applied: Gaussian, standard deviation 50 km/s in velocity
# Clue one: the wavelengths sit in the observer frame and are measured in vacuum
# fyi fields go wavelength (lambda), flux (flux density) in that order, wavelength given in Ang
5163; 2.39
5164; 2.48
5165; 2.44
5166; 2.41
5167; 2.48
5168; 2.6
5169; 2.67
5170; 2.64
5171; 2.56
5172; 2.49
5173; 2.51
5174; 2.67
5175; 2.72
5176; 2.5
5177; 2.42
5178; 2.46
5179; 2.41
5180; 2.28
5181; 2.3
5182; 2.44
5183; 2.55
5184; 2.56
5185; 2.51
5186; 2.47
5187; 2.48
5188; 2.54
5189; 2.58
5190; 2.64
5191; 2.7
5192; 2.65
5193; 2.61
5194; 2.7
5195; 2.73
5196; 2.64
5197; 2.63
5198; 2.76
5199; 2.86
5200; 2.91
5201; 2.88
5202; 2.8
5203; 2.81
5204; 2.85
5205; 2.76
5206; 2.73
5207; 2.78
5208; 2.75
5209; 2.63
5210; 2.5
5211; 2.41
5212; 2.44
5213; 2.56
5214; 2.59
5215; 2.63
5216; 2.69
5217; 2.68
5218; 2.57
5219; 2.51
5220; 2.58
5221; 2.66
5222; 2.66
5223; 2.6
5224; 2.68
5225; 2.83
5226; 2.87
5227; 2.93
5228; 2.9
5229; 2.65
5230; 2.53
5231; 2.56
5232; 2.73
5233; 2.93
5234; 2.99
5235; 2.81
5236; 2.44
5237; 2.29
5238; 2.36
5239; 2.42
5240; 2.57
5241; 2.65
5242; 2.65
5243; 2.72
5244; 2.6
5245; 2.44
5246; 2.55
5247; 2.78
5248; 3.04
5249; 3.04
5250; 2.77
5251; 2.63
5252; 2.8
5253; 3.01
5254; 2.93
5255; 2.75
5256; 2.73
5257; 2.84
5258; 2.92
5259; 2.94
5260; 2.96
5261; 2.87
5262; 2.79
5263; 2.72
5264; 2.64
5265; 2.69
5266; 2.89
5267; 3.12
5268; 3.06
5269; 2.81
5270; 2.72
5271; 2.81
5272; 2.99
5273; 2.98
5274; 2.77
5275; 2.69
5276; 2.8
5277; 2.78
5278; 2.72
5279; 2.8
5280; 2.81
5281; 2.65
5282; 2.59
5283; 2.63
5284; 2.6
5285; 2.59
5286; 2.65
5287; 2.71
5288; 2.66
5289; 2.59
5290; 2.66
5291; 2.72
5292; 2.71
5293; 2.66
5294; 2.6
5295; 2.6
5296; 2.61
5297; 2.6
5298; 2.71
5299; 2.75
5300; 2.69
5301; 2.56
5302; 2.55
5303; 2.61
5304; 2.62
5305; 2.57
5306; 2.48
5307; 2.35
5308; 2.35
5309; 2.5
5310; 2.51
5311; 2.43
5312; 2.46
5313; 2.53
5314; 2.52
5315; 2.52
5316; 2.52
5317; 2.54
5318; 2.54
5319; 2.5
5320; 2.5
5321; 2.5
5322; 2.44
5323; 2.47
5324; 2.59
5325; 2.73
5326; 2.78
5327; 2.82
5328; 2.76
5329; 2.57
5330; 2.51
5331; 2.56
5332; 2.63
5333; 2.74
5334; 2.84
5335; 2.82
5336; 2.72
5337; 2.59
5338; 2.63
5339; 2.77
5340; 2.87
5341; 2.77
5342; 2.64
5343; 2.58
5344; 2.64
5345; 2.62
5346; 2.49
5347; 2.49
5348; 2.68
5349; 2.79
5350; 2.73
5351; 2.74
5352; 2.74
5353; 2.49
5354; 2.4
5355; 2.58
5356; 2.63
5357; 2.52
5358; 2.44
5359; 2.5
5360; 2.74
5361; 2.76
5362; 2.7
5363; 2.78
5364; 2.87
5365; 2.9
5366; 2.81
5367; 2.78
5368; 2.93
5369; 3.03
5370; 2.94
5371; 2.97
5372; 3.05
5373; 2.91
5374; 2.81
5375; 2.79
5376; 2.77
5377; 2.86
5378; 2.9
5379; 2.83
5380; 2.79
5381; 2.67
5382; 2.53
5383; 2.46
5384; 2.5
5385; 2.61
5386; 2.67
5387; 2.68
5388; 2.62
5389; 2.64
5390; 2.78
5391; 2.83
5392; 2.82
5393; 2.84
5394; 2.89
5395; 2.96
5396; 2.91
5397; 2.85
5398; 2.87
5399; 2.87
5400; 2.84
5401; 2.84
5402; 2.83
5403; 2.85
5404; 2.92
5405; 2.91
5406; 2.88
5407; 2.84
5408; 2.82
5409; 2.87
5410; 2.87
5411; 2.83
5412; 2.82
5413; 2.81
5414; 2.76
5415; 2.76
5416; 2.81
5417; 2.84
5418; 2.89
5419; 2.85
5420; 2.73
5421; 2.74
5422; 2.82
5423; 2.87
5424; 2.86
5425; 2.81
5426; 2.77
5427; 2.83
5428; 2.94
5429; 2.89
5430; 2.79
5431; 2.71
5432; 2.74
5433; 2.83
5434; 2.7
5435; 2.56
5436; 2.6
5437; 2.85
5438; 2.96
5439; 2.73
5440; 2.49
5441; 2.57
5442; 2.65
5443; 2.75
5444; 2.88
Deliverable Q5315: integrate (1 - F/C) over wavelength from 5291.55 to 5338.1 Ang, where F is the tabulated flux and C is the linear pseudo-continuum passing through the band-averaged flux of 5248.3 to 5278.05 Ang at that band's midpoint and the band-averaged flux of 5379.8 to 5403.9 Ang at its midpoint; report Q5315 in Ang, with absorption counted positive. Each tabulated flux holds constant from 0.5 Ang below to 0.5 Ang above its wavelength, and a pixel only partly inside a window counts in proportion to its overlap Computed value 3.6 Ang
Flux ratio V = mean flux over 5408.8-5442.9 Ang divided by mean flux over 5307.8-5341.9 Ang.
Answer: 1.07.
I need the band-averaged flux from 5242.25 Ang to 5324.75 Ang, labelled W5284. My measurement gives 2.68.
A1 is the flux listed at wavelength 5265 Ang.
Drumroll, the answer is 2.69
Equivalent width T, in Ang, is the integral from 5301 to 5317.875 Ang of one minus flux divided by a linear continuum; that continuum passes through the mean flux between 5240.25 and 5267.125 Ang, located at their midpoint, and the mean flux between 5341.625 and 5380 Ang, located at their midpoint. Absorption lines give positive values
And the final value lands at 1.6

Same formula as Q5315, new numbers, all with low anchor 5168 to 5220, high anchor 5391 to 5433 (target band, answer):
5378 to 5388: 0.6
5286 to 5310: 1.0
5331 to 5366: 1.3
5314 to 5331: 1.0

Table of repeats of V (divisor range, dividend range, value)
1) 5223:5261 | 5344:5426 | 1.01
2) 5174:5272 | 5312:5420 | 1.01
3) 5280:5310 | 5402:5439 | 1.08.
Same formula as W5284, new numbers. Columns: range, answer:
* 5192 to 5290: 2.72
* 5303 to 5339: 2.58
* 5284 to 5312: 2.59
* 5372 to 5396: 2.76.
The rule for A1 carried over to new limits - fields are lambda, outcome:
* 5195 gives 2.73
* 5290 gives 2.66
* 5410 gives 2.87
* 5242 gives 2.65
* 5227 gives 2.93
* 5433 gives 2.83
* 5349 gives 2.79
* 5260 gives 2.96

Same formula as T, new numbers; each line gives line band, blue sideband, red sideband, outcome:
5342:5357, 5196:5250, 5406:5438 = 0.80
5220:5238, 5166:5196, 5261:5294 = -0.33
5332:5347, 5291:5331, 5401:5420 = -0.21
